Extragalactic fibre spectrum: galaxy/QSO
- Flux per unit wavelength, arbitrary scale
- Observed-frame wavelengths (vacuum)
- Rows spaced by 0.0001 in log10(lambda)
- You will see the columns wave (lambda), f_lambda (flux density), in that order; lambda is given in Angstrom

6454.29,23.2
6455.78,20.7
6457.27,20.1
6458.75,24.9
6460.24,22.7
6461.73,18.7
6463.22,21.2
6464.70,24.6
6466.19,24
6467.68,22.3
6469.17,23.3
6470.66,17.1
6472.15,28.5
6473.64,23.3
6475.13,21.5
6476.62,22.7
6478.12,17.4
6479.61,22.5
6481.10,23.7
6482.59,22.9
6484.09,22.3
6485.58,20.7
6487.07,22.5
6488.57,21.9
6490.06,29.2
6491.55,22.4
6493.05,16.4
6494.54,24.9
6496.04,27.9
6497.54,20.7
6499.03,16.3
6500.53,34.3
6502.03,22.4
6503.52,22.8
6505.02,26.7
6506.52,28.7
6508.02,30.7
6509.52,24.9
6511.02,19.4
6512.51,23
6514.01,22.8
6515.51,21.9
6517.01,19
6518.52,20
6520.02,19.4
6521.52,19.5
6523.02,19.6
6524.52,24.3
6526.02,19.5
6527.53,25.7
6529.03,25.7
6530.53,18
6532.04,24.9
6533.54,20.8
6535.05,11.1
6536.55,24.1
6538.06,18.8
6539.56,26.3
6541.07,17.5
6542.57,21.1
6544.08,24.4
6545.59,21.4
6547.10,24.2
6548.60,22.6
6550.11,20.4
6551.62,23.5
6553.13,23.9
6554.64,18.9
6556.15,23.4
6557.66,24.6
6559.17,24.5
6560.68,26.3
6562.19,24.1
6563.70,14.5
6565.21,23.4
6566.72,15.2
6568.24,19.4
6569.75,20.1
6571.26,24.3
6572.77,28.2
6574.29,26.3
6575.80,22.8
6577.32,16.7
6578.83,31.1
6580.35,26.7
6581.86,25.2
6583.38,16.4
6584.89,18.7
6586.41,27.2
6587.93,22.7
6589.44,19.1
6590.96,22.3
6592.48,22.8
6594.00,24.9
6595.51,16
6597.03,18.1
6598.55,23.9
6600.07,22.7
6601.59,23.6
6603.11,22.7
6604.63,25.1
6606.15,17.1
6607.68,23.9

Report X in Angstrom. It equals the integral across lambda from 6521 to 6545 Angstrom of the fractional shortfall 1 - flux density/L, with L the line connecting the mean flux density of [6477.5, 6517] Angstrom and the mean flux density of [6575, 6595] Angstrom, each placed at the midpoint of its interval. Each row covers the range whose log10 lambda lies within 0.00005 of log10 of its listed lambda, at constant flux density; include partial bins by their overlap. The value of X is 1.8 Angstrom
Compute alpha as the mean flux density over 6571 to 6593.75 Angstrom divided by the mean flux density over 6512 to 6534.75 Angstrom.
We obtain 1.09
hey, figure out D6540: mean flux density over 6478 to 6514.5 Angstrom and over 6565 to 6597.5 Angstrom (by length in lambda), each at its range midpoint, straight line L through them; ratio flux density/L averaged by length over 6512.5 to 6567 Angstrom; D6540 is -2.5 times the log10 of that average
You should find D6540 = 0.06 mag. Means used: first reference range 23.6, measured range 21.6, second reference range 22.2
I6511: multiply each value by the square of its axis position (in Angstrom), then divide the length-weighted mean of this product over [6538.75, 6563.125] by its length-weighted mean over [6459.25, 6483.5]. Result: 1.1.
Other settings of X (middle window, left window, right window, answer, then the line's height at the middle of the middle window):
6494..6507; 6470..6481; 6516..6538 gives -2.12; 21.4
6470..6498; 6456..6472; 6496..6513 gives 0.96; 23.4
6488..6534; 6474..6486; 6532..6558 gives -2.80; 21.7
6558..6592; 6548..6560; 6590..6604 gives -0.34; 22.3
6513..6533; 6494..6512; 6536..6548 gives 1.65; 23.5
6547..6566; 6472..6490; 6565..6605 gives -0.12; 22.4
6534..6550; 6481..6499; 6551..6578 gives 0.89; 22.4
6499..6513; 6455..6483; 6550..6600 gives -1.98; 22.2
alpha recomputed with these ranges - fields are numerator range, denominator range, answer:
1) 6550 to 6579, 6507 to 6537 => 1.03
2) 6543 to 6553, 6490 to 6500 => 1.02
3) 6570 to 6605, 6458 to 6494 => 1.02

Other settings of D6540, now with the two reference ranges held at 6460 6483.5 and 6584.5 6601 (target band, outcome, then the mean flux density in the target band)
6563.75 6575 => -0.002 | 21.9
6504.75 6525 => -0.032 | 22.7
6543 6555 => -0.026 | 22.5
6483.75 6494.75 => -0.013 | 22.5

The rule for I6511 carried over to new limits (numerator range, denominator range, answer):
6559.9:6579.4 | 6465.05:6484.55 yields 1.03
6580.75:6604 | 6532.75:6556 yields 1.04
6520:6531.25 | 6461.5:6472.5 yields 0.98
